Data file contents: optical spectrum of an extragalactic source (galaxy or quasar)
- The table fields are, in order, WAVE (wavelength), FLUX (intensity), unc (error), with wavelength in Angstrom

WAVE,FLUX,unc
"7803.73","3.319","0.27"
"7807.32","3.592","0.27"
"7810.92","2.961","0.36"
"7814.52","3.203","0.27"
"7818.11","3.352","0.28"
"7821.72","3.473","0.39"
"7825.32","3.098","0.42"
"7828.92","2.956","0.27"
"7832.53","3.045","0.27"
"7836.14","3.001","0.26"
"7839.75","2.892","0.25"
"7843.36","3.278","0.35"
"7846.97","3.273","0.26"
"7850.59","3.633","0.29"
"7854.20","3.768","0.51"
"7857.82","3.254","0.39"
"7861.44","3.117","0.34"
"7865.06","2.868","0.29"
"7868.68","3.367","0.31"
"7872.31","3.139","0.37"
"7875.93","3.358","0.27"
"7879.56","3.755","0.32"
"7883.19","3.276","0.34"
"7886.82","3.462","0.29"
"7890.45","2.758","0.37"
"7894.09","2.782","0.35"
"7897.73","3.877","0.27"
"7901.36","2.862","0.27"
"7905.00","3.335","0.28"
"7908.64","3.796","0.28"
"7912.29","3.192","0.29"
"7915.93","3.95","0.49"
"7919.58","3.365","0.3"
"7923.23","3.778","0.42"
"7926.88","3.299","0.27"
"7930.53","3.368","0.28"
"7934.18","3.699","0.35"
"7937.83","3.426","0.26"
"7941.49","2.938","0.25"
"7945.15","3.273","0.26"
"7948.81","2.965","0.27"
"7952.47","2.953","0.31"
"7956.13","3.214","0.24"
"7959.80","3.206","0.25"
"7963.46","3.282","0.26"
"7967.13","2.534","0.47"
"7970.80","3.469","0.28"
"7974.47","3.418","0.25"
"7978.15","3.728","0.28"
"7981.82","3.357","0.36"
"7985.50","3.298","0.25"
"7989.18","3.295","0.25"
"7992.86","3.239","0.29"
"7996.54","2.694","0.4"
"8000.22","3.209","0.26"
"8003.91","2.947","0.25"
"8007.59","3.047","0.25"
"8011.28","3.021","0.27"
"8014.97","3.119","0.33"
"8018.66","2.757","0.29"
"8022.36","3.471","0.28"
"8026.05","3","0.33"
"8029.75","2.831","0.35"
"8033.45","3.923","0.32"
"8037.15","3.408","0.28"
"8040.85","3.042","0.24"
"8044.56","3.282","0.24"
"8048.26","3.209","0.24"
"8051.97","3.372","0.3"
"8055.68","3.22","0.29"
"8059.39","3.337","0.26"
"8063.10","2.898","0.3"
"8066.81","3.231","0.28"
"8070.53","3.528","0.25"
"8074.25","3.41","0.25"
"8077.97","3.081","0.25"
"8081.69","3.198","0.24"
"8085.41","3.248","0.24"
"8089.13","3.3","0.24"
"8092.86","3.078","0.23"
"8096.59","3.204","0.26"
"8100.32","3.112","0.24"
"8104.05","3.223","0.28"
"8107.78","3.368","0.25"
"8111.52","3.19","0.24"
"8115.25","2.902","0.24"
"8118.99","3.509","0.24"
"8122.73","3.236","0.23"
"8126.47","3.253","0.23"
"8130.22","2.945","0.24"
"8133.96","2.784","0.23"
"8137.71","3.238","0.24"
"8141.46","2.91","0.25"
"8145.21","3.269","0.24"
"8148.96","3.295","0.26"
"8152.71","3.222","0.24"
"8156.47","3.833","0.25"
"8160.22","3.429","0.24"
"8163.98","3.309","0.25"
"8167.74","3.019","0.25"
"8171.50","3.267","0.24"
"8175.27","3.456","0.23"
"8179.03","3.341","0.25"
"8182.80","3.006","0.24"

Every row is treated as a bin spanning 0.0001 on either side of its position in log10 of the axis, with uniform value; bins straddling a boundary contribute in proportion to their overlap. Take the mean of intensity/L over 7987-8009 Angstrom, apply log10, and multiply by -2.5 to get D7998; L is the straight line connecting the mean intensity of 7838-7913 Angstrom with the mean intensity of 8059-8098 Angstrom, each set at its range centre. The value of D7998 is 0.06 mag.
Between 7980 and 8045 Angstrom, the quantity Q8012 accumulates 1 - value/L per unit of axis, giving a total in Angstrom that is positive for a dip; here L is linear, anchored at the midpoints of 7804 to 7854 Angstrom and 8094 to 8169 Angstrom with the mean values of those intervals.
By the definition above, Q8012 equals 1.2 Angstrom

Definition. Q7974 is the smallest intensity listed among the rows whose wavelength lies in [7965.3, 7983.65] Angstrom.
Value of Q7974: 2.534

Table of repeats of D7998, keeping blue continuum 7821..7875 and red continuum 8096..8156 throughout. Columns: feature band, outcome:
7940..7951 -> 0.05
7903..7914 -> -0.08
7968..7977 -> -0.06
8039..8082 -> -0.02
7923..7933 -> -0.08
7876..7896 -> -0.01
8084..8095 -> -0.01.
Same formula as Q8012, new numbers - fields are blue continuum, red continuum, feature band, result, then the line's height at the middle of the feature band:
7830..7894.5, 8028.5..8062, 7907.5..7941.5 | -2.6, 3.25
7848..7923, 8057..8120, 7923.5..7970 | 1.5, 3.31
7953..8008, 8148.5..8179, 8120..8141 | 1.5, 3.33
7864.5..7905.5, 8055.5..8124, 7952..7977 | 0.4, 3.24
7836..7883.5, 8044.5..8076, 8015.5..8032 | 1.2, 3.28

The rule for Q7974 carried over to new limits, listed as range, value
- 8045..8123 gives 2.898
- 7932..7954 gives 2.938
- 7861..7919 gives 2.758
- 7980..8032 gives 2.694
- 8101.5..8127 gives 2.902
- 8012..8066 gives 2.757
